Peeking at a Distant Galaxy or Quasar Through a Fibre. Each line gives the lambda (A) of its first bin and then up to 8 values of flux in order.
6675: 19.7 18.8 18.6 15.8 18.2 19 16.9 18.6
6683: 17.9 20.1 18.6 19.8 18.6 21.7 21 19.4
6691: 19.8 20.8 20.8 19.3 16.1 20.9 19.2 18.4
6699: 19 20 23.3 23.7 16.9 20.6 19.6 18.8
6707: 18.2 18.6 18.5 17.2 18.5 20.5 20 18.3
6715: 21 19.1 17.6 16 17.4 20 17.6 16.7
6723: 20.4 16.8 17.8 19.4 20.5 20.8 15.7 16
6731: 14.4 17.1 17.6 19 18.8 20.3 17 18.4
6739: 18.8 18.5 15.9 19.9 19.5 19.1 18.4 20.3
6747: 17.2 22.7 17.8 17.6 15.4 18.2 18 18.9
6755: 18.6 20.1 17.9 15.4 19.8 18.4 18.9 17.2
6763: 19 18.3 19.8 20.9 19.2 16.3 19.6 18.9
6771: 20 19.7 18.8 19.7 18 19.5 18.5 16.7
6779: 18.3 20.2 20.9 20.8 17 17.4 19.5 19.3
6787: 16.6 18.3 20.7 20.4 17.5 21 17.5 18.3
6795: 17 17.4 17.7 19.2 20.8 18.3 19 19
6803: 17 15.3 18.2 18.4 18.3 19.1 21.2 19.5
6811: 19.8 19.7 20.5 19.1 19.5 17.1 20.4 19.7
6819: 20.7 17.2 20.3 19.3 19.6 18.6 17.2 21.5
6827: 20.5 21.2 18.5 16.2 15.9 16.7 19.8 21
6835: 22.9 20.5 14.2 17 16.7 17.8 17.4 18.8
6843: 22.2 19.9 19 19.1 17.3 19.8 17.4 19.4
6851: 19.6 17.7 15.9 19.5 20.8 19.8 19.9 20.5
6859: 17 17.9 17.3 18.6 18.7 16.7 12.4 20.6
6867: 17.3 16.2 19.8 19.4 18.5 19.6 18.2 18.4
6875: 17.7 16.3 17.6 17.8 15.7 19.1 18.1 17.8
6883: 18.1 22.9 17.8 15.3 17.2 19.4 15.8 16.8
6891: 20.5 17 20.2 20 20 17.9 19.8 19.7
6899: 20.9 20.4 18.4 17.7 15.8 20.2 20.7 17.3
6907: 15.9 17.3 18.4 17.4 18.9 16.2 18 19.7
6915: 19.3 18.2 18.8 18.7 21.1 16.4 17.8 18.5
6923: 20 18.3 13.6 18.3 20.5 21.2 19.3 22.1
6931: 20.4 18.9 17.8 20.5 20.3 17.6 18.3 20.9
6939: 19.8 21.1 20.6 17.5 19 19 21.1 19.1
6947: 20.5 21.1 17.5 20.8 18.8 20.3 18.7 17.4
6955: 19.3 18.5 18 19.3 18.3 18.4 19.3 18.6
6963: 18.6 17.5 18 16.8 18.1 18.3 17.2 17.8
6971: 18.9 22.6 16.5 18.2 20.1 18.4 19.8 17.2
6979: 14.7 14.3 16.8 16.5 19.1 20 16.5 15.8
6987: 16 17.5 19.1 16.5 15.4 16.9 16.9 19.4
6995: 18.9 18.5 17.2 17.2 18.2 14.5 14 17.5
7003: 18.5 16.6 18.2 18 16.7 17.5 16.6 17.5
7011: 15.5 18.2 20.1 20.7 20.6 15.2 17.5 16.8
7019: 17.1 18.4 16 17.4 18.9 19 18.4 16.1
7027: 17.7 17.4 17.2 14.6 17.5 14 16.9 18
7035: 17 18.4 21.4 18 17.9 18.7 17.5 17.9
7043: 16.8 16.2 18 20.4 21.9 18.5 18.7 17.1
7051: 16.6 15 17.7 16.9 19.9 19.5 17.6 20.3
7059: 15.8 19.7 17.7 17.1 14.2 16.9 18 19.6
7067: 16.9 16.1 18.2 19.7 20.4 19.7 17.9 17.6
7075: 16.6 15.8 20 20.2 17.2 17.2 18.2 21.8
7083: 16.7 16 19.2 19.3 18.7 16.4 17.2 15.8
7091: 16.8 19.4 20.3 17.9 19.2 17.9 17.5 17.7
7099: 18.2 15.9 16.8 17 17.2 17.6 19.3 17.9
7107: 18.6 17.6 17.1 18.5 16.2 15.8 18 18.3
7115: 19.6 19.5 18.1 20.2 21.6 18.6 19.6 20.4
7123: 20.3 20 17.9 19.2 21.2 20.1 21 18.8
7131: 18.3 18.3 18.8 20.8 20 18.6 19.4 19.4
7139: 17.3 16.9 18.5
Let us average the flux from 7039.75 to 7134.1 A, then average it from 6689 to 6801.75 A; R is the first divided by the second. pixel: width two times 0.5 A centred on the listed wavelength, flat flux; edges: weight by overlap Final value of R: 0.97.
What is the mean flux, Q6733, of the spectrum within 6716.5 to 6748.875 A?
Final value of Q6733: 18.3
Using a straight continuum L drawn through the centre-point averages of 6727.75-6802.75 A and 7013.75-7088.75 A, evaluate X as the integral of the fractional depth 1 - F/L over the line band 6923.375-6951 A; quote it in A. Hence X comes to -2.0 A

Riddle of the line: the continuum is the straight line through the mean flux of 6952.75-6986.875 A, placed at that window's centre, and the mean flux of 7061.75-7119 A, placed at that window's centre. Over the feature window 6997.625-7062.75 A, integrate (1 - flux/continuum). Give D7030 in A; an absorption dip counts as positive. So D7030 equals 1.2 A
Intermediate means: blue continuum 18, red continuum 18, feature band 17.7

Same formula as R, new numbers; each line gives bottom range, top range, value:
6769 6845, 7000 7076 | 0.94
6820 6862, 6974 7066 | 0.94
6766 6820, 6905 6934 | 0.98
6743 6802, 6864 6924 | 0.98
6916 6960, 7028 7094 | 0.93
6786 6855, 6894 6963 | 1.01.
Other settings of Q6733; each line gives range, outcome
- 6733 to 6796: 18.7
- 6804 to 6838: 19.1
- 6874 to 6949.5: 18.7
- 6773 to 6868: 18.7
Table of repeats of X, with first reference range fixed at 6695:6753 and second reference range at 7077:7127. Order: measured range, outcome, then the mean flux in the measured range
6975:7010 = 2.2 A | 17.2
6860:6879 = 0.8 A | 17.8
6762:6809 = -0.3 A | 18.7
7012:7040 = 1.0 A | 17.7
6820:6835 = -0.4 A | 19.1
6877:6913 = 0.3 A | 18.3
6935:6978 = -1.1 A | 18.9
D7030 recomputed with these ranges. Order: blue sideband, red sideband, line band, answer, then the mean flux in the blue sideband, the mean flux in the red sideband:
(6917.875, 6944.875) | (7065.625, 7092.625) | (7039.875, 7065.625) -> 0.6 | 19.2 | 18.1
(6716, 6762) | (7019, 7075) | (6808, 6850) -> -2.2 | 18.2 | 17.8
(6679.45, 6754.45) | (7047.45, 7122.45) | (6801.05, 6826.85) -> -0.6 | 18.8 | 18.1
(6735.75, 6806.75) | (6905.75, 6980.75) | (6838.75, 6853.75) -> 0.0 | 18.6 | 18.7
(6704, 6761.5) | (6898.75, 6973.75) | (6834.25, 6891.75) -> 1.1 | 18.4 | 18.8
